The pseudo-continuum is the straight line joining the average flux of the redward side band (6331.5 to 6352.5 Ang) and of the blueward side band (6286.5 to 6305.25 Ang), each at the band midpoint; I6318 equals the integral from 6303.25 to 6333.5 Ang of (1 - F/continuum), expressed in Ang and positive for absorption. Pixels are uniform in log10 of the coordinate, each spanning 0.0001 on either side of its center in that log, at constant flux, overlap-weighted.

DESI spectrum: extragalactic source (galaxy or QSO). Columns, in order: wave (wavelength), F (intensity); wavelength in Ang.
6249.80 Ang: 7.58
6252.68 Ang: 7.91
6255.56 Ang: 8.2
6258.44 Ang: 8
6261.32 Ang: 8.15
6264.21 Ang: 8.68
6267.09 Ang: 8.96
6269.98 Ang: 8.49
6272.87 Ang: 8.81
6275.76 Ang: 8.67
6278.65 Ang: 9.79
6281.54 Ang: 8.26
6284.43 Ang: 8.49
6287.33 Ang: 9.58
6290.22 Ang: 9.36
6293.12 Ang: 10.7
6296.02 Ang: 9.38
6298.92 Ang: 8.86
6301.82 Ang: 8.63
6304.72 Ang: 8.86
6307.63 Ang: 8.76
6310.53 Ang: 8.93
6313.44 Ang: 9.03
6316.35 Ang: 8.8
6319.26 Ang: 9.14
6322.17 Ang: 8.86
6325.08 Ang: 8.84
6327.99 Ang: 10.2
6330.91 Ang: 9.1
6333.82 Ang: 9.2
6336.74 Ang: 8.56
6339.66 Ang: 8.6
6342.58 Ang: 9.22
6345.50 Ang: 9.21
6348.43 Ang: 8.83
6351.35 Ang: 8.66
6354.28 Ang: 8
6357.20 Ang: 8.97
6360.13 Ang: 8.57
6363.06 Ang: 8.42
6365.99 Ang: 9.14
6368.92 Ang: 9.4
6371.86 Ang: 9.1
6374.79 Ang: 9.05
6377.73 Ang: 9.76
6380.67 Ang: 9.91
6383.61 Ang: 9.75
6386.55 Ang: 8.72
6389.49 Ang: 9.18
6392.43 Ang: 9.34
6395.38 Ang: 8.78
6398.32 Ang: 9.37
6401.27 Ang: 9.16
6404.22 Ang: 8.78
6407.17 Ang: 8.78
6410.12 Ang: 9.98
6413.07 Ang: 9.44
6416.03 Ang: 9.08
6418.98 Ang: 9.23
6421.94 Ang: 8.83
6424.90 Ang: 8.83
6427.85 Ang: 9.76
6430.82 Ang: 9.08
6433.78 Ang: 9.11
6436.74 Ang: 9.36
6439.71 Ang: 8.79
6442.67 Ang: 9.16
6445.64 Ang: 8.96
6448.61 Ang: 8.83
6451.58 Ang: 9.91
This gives 0.3 Ang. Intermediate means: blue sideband 9.36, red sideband 8.91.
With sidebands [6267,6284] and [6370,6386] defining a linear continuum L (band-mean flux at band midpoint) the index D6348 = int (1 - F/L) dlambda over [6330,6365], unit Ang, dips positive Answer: 1.8 Ang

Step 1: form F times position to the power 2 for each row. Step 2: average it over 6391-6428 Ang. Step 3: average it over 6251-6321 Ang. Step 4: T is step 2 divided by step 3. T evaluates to 1.08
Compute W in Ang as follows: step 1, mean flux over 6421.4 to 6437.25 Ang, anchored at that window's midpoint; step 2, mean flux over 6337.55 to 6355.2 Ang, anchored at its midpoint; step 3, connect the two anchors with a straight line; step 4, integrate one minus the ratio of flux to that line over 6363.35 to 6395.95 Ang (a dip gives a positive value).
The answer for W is -1.24 Ang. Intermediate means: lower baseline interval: 8.77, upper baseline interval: 9.17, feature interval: 9.27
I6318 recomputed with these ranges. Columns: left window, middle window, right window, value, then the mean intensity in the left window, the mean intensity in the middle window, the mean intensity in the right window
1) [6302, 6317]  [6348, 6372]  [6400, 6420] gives 0.70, 8.86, 8.77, 9.21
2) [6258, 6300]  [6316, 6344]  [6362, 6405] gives 0.07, 8.97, 9.06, 9.2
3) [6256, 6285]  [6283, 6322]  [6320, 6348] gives -1.14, 8.62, 9.11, 9.08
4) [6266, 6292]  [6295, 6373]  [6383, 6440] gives 0.95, 8.96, 8.93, 9.17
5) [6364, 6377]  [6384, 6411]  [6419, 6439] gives 0.11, 9.17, 9.13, 9.15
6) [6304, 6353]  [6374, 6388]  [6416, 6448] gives -0.64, 8.99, 9.45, 9.1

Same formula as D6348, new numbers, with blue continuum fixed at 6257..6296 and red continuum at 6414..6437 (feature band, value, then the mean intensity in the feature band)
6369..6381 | -0.4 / 9.4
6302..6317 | 0.2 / 8.86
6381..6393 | -0.3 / 9.31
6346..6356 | 0.5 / 8.58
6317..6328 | -0.1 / 9.11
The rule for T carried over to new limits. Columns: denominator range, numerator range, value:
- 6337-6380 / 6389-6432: 1.04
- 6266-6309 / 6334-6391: 1.02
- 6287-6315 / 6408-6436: 1.05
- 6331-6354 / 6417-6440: 1.06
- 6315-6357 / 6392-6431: 1.05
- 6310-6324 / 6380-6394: 1.07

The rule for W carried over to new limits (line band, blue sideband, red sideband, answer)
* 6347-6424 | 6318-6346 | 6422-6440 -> 0.3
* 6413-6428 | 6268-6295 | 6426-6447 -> 0.1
